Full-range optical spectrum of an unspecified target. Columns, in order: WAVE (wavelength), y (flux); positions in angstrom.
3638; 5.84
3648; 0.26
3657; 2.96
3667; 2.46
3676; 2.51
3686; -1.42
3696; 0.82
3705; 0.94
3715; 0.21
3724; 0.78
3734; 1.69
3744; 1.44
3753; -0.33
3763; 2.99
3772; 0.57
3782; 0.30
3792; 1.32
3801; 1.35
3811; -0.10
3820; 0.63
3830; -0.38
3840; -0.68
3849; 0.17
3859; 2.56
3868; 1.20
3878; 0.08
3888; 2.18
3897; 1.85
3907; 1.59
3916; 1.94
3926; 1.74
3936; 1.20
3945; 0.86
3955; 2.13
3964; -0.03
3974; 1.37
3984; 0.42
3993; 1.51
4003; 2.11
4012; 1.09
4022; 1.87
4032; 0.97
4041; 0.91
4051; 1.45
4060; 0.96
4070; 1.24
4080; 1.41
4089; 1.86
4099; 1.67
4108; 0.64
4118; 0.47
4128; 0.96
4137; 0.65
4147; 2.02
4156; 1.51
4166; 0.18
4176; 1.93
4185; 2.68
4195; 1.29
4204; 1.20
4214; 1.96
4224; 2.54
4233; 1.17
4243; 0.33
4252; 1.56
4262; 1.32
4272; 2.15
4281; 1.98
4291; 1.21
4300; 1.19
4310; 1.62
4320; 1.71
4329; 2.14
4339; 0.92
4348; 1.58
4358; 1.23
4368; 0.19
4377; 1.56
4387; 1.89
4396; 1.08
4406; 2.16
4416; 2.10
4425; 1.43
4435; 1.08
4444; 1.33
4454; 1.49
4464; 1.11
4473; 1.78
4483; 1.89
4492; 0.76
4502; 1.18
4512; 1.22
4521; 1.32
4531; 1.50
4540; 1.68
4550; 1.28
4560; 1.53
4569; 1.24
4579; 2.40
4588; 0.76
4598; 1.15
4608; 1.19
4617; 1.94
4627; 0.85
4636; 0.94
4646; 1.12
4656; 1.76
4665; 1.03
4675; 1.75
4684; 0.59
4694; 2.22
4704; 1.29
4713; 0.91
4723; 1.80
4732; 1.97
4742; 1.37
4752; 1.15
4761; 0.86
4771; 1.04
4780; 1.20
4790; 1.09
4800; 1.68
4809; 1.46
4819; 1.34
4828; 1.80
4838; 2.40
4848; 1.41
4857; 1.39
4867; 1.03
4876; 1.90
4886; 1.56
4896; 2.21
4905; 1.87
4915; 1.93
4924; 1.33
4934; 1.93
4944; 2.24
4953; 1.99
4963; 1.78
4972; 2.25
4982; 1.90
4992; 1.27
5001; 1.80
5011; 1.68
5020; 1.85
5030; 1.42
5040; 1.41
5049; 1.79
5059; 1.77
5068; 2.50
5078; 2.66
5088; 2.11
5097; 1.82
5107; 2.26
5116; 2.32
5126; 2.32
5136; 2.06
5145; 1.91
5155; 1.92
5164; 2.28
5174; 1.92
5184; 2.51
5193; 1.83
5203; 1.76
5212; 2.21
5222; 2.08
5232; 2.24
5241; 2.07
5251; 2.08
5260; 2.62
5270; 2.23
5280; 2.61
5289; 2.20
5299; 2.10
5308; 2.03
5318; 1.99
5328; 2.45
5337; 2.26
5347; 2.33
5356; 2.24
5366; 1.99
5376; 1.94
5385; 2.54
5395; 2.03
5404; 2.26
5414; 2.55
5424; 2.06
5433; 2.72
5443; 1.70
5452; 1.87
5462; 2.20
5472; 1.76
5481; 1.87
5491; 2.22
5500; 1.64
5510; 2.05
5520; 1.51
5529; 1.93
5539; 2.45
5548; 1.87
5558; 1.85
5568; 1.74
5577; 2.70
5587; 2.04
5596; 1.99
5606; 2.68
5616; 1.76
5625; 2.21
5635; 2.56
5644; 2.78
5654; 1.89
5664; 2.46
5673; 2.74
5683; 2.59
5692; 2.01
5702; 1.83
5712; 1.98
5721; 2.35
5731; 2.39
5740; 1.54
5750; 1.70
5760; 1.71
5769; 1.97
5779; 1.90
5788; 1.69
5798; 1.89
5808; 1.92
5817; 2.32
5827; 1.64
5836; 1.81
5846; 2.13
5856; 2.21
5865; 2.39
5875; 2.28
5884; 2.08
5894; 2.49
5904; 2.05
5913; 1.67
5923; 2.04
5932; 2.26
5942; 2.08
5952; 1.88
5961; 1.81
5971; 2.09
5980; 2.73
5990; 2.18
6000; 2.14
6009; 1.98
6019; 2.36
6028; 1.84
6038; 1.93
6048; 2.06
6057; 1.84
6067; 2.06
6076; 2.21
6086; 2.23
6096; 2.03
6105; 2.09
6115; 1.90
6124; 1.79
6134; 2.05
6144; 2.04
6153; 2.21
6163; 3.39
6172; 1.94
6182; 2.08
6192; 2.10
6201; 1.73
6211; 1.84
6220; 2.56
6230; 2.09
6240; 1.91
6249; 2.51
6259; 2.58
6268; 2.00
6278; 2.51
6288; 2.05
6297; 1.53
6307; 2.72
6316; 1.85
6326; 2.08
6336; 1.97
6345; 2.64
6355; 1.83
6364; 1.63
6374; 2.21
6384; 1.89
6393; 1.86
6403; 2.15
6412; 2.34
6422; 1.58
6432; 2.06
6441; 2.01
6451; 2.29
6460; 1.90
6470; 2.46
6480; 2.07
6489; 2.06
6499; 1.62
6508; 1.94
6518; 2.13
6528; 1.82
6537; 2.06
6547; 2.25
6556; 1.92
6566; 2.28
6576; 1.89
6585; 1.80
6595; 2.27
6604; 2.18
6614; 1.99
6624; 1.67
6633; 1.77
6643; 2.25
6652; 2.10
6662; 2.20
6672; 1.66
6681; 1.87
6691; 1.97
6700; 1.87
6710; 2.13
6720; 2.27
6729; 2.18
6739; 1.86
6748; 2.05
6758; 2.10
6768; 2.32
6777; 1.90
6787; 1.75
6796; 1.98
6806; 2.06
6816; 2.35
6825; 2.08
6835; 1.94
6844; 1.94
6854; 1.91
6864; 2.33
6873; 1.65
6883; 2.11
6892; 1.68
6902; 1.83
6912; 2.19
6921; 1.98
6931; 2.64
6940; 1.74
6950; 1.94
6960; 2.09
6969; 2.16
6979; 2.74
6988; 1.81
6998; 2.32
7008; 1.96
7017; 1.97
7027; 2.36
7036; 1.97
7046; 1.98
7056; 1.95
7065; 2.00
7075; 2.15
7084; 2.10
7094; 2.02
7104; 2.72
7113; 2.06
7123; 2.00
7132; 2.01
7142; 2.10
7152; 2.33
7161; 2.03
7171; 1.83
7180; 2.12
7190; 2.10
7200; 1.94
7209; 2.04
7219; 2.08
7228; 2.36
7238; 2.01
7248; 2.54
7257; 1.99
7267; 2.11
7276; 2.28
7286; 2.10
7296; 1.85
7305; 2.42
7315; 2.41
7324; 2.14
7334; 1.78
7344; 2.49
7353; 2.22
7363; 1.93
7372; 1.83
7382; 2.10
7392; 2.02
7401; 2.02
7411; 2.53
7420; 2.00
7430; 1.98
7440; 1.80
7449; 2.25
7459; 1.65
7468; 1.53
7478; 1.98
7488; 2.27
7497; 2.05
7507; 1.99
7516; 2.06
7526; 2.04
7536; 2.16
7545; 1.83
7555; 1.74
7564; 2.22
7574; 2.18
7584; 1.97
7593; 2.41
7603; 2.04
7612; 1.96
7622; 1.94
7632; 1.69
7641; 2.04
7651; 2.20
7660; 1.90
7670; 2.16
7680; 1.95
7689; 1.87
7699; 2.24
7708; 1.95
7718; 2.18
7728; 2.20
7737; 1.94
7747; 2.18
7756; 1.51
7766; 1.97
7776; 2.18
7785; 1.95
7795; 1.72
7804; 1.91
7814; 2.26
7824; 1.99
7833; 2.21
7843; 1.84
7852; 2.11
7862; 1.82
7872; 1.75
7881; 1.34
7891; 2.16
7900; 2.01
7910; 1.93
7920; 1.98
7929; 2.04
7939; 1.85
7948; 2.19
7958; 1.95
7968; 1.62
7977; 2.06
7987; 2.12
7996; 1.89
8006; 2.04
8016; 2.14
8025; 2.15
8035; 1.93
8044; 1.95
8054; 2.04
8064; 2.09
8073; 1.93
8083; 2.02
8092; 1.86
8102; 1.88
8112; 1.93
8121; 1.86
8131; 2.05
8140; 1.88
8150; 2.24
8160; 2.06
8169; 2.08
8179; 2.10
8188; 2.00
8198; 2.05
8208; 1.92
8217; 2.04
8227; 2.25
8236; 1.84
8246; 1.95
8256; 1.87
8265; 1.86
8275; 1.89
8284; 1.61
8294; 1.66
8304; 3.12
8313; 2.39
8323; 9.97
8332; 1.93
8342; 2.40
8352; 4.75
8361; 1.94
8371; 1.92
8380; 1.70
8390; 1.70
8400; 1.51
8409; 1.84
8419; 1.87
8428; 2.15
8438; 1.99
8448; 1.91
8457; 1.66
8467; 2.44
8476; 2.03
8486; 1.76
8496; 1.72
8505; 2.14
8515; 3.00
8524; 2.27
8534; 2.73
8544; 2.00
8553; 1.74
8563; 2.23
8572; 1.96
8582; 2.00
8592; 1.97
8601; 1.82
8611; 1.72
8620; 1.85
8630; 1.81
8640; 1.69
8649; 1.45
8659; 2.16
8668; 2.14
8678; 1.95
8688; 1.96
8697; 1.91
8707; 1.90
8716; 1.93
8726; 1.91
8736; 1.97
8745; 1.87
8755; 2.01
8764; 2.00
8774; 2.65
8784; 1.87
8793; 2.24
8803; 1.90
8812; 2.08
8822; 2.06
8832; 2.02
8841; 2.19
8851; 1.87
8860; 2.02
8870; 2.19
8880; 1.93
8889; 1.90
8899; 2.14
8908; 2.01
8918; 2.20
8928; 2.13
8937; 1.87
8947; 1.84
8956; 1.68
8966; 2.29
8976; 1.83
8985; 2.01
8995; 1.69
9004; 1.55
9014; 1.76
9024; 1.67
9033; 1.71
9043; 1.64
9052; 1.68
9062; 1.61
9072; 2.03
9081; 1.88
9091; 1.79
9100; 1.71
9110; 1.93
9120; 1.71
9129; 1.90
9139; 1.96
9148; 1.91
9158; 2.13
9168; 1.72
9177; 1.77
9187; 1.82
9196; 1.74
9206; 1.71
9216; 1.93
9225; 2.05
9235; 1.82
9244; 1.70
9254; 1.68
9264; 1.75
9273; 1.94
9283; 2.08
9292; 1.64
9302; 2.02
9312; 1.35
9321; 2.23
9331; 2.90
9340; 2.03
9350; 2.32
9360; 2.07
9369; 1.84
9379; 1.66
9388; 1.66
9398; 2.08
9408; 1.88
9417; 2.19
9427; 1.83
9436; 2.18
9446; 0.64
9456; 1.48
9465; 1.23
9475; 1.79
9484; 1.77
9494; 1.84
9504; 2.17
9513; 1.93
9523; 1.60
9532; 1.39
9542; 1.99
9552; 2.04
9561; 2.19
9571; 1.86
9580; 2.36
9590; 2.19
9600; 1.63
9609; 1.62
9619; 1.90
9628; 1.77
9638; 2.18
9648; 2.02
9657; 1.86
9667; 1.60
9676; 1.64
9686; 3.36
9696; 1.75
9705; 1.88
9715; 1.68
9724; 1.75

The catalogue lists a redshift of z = 0.27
